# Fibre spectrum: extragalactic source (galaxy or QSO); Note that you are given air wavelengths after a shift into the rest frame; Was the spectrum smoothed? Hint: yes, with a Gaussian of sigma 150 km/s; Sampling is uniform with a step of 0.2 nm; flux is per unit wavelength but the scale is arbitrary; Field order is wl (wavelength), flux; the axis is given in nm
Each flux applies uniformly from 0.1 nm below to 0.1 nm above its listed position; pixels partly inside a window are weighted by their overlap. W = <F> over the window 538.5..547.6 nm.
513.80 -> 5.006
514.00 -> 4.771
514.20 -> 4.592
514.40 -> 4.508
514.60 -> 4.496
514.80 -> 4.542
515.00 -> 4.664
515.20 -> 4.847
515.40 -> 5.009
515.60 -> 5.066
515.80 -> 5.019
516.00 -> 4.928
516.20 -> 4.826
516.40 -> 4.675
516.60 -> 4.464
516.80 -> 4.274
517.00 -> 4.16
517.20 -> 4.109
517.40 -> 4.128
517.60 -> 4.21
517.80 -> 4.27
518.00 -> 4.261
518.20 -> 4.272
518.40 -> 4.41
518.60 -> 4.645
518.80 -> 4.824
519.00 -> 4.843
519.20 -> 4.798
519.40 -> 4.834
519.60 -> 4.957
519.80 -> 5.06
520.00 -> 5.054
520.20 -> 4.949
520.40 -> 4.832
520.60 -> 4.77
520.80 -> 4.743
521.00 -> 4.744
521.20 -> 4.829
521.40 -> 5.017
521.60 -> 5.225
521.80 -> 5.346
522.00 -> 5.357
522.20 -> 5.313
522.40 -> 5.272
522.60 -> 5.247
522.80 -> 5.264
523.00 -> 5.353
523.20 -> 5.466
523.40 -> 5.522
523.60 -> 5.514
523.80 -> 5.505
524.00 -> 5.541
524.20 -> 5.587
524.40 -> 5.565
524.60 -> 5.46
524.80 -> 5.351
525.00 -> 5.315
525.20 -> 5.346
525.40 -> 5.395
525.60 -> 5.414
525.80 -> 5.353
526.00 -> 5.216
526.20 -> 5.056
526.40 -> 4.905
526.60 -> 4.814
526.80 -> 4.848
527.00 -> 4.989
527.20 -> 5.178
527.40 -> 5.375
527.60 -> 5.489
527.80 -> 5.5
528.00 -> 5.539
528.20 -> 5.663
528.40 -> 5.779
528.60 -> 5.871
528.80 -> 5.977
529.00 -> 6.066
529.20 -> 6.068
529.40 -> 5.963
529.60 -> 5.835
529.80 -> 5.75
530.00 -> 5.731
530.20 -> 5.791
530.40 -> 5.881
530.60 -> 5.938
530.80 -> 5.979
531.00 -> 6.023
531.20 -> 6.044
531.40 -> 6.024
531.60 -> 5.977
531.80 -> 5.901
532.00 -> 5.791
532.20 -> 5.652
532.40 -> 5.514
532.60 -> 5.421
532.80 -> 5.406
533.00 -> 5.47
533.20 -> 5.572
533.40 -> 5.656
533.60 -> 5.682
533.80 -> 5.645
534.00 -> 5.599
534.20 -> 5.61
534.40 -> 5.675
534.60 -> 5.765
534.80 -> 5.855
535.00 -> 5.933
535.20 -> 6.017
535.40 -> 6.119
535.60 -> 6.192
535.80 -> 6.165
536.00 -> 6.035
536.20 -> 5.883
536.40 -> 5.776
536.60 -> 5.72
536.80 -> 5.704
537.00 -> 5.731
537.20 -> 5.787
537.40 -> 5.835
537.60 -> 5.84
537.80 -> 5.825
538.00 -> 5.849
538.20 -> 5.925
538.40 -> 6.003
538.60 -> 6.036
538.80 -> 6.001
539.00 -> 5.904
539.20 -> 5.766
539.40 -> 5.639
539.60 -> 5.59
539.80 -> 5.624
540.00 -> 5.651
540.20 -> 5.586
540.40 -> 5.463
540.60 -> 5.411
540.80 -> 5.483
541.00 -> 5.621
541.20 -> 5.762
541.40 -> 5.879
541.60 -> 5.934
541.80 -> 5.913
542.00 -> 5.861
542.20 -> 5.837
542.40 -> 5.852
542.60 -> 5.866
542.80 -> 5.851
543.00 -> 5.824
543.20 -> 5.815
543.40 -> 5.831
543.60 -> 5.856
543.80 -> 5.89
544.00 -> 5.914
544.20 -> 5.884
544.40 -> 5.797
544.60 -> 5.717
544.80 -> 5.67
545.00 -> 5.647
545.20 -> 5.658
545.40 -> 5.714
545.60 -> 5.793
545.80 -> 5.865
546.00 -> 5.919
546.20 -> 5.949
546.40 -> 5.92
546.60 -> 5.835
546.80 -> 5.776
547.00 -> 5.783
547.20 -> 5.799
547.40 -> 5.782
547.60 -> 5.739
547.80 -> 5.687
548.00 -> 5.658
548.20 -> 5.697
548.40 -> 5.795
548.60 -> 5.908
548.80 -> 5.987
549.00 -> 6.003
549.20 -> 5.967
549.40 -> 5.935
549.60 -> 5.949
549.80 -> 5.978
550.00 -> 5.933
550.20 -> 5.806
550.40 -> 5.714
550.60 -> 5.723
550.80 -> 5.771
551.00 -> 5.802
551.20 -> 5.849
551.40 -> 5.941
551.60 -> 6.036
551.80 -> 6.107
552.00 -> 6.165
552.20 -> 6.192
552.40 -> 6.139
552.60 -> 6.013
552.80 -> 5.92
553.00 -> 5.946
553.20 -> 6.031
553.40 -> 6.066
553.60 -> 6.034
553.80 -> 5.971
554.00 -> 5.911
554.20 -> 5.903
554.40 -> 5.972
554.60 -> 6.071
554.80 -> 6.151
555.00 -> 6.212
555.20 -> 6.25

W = 5.78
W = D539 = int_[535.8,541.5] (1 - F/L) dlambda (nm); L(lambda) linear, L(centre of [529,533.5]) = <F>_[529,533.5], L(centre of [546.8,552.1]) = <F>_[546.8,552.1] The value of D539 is 0.05 nm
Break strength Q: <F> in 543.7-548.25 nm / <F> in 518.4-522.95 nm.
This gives 1.16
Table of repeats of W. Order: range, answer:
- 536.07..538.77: 5.85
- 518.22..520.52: 4.82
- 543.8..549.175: 5.81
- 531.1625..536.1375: 5.79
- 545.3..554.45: 5.9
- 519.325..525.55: 5.22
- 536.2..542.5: 5.77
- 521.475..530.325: 5.46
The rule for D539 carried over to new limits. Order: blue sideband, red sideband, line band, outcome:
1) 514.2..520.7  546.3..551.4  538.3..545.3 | -0.26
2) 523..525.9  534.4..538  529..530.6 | -0.07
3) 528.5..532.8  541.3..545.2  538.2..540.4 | 0.02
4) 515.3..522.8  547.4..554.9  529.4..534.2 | -0.47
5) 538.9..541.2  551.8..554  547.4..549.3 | 0.02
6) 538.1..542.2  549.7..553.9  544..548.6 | 0.06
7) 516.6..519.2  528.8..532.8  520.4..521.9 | -0.06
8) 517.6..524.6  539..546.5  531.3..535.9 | -0.26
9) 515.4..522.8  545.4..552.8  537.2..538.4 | -0.09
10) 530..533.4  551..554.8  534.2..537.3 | -0.04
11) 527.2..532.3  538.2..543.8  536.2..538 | 0.00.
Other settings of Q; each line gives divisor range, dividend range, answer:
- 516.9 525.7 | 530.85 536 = 1.16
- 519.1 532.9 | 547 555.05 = 1.09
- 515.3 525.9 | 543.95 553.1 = 1.18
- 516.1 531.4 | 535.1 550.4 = 1.12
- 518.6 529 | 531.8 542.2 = 1.10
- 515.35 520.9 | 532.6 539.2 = 1.25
